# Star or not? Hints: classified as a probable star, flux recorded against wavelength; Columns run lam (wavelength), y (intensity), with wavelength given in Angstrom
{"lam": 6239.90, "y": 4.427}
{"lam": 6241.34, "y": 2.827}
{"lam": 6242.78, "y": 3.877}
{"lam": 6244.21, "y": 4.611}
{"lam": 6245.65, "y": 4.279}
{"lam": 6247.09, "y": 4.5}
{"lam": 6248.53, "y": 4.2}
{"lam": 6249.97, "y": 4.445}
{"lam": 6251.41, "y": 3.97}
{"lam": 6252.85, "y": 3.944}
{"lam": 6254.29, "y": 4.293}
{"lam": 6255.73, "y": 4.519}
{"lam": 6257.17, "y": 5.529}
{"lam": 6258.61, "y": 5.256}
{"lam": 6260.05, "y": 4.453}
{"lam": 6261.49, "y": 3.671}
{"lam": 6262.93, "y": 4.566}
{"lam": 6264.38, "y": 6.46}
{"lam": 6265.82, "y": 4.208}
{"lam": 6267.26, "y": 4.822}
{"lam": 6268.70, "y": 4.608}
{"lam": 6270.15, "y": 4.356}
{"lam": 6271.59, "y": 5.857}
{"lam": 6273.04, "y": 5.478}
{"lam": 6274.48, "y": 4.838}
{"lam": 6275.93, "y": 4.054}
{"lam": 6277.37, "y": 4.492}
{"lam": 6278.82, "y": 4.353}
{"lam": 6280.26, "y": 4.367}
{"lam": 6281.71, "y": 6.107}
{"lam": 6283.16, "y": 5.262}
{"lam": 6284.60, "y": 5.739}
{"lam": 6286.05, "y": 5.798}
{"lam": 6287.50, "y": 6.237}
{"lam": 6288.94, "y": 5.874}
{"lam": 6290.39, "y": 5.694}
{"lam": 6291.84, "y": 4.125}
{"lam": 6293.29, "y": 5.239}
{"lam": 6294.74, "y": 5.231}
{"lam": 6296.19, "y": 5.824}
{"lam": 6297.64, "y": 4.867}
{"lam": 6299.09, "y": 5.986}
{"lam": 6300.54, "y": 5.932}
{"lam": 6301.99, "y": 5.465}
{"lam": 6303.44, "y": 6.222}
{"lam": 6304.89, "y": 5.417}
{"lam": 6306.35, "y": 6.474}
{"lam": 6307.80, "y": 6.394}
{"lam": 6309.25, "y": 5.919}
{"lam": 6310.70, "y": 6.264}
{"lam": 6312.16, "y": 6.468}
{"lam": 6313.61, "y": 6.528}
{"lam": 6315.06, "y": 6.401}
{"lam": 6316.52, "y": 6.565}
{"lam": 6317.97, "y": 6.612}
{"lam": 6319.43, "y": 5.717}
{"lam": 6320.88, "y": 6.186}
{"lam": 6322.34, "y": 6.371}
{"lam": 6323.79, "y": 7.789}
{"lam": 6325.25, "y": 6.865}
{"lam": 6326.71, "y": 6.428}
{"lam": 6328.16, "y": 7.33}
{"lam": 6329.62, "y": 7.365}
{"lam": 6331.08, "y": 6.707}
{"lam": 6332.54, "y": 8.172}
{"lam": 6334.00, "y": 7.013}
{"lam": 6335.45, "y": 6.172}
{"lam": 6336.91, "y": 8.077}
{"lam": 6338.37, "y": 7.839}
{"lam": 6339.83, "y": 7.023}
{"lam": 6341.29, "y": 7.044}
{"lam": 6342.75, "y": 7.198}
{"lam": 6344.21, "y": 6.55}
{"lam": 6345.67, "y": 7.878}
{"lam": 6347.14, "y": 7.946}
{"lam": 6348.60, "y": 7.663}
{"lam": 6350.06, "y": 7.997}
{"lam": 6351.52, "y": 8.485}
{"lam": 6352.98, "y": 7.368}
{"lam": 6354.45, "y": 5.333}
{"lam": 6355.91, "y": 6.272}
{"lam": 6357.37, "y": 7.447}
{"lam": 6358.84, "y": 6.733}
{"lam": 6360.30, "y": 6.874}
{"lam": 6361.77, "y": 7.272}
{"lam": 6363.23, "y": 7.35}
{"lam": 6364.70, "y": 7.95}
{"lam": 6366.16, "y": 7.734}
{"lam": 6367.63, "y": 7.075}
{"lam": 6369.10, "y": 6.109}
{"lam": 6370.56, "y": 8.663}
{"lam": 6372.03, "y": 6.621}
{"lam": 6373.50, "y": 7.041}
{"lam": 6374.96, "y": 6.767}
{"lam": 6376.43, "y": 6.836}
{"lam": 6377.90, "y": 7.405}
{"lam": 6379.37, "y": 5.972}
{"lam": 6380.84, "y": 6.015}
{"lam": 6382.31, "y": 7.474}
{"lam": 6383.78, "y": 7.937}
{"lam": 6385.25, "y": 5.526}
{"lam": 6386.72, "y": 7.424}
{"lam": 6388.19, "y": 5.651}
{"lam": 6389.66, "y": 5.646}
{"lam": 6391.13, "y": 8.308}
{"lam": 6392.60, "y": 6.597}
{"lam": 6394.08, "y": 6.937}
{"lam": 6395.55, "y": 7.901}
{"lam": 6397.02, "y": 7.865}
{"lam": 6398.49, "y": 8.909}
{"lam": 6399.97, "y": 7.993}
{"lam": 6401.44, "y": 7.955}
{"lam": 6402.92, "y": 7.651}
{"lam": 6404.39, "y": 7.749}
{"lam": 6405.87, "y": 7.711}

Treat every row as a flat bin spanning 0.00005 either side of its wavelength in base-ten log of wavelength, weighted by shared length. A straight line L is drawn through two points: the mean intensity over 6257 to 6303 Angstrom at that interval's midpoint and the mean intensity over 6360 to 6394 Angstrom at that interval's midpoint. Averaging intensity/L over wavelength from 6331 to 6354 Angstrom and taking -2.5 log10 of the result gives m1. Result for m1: -0.18 mag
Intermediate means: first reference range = 5.15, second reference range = 6.97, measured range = 7.44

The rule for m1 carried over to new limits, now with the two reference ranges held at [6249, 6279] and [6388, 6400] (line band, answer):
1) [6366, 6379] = -0.03 mag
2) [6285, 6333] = -0.11 mag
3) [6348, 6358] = -0.11 mag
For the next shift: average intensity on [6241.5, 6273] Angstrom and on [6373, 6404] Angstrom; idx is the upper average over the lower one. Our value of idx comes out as 1.6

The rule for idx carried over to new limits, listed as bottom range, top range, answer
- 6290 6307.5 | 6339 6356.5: 1.30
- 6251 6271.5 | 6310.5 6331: 1.42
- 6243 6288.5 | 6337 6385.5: 1.49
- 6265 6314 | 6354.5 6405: 1.32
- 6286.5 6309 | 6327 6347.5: 1.28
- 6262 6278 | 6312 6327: 1.34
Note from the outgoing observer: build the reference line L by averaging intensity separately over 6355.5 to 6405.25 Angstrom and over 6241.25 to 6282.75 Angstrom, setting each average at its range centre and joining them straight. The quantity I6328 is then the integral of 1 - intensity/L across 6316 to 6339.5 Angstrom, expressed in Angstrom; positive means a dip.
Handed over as -3.56 Angstrom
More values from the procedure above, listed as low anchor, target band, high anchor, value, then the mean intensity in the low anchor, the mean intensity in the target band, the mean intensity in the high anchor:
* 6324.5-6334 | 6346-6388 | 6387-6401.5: 0.9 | 7.13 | 7.1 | 7.35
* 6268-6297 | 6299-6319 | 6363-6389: -1.8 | 5.18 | 6.19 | 6.96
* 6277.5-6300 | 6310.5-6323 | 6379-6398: -1.2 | 5.36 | 6.35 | 6.91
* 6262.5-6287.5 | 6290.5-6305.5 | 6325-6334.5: 1.3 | 5.06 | 5.44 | 7.14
